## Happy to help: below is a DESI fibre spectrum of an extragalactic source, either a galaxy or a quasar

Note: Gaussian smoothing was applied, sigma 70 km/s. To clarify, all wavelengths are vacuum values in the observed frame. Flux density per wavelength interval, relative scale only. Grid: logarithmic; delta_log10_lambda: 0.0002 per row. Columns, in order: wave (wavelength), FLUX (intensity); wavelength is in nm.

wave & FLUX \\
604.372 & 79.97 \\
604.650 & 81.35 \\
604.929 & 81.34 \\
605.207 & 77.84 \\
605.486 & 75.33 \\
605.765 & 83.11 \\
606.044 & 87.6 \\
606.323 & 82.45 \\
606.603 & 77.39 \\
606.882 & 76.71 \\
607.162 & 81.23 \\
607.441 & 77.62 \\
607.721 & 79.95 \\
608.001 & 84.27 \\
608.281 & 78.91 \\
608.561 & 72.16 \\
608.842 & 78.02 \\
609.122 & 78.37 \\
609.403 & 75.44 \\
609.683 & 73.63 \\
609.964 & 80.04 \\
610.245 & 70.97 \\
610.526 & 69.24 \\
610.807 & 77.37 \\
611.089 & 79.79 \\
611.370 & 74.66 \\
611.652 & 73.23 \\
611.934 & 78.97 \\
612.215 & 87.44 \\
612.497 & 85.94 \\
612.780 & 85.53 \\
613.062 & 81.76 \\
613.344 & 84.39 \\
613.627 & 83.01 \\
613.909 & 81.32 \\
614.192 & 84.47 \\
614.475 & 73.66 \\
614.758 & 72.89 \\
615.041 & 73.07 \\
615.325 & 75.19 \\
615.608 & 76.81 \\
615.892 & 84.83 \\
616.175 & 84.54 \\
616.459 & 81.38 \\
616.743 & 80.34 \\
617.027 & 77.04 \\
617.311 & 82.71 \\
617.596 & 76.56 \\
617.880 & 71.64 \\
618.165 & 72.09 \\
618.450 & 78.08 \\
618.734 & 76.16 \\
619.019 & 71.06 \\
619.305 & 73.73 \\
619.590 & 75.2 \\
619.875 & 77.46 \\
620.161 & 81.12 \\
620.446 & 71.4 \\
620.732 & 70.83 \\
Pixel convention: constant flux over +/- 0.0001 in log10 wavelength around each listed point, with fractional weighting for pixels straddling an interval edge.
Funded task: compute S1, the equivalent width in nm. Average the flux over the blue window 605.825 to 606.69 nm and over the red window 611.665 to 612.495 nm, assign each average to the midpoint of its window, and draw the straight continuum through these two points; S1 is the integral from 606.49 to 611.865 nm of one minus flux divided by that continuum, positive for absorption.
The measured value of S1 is 0.37 nm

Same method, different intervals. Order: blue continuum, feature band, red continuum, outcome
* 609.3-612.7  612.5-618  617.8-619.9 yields -0.29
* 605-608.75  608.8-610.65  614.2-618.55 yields 0.09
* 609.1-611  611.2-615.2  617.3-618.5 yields -0.26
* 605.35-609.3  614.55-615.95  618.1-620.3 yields 0.02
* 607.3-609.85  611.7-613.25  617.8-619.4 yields -0.15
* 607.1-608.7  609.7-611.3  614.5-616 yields 0.05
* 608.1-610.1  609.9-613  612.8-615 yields 0.00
